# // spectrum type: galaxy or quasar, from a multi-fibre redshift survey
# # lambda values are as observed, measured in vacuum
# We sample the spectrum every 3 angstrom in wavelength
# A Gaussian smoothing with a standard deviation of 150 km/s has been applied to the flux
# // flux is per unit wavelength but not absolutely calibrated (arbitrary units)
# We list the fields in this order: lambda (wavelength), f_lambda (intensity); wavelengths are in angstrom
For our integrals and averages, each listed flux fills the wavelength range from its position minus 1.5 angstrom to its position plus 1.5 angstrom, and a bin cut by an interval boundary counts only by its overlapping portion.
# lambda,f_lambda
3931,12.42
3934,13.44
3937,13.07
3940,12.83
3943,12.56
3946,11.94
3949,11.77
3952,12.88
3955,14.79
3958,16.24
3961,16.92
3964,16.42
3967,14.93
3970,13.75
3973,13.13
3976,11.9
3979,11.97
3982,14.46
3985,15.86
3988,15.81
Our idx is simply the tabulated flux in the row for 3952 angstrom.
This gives 12.88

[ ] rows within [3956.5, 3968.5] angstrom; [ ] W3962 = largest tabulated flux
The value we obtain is 16.92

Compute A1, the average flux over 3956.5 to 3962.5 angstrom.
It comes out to 16.6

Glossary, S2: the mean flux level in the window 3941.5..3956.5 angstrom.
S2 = 12.8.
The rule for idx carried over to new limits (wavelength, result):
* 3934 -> 13.44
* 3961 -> 16.92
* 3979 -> 11.97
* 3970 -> 13.75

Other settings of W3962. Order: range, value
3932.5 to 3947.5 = 13.44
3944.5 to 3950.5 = 11.94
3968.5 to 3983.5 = 14.46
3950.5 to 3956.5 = 14.79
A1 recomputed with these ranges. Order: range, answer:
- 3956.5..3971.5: 15.7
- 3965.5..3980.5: 13.1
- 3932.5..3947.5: 12.8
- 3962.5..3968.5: 15.7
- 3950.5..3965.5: 15.4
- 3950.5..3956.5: 13.8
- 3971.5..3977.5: 12.5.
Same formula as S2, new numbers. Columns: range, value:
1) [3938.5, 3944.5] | 12.7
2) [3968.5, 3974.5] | 13.4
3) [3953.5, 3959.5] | 15.5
